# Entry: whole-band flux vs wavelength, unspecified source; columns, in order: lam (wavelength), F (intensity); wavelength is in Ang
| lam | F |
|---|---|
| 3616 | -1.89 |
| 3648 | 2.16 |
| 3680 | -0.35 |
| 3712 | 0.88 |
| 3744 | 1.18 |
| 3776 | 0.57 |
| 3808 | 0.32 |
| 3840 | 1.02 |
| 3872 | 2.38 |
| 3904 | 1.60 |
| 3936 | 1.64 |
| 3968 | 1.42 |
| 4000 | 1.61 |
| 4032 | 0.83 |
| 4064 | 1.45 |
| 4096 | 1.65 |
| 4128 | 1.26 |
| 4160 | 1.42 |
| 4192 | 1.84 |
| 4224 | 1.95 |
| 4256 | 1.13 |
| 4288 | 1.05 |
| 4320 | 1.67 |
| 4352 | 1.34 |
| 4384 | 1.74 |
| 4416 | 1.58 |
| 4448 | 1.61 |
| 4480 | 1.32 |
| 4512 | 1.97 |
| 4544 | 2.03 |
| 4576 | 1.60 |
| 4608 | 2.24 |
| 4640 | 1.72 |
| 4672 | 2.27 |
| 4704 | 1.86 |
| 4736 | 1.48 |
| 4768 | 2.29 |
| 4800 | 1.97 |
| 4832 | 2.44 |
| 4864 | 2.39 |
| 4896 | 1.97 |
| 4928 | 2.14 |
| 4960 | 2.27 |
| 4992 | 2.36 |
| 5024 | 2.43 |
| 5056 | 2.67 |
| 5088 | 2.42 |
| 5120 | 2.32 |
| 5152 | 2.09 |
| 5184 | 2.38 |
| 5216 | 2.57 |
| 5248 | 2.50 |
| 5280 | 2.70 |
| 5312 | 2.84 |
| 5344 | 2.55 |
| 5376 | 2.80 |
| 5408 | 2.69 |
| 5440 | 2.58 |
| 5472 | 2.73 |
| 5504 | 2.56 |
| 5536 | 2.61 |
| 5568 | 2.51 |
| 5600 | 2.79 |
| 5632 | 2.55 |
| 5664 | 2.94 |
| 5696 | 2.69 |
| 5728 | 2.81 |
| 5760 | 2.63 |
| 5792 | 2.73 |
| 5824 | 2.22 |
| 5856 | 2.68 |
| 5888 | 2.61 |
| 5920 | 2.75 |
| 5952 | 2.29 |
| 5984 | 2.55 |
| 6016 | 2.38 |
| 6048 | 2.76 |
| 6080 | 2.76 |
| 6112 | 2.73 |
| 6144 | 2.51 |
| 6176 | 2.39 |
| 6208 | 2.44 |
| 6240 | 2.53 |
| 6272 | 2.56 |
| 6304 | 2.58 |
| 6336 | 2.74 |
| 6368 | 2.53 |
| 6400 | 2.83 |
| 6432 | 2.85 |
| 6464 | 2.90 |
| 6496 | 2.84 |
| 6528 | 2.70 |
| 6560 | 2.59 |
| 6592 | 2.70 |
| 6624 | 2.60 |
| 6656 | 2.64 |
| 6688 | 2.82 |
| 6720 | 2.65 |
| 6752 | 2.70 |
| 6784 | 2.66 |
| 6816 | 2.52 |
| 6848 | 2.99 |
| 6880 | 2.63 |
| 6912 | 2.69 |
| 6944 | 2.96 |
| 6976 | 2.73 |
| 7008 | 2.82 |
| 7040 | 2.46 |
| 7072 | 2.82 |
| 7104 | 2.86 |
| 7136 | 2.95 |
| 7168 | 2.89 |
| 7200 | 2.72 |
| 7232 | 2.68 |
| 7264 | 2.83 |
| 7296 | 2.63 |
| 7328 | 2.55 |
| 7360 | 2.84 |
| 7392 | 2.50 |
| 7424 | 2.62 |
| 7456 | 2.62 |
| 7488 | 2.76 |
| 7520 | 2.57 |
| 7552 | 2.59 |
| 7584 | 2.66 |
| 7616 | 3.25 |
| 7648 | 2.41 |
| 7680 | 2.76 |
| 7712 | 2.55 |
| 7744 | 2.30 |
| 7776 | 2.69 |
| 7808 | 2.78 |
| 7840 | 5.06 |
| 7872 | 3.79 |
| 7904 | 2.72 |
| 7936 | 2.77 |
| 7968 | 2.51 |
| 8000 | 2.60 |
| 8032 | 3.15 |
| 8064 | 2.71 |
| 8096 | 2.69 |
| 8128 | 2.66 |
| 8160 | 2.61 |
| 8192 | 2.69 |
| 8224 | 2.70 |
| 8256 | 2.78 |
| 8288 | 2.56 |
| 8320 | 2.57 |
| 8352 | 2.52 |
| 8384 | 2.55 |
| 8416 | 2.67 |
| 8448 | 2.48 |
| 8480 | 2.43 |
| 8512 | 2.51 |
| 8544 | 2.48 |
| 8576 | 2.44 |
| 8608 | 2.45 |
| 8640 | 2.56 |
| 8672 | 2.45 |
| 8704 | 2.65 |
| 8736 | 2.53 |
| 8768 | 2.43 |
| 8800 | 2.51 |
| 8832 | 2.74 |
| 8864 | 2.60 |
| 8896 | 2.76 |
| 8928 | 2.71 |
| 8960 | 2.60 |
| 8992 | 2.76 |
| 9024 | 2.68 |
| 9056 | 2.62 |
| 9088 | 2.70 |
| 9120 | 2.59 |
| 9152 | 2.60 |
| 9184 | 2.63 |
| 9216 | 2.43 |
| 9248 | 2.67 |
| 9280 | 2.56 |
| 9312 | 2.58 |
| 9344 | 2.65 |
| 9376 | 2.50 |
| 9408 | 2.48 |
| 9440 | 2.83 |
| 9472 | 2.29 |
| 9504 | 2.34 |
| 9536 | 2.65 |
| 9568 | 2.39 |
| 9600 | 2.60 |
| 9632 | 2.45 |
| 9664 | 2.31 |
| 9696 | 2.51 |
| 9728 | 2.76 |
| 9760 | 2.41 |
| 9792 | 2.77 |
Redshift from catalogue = 0.19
